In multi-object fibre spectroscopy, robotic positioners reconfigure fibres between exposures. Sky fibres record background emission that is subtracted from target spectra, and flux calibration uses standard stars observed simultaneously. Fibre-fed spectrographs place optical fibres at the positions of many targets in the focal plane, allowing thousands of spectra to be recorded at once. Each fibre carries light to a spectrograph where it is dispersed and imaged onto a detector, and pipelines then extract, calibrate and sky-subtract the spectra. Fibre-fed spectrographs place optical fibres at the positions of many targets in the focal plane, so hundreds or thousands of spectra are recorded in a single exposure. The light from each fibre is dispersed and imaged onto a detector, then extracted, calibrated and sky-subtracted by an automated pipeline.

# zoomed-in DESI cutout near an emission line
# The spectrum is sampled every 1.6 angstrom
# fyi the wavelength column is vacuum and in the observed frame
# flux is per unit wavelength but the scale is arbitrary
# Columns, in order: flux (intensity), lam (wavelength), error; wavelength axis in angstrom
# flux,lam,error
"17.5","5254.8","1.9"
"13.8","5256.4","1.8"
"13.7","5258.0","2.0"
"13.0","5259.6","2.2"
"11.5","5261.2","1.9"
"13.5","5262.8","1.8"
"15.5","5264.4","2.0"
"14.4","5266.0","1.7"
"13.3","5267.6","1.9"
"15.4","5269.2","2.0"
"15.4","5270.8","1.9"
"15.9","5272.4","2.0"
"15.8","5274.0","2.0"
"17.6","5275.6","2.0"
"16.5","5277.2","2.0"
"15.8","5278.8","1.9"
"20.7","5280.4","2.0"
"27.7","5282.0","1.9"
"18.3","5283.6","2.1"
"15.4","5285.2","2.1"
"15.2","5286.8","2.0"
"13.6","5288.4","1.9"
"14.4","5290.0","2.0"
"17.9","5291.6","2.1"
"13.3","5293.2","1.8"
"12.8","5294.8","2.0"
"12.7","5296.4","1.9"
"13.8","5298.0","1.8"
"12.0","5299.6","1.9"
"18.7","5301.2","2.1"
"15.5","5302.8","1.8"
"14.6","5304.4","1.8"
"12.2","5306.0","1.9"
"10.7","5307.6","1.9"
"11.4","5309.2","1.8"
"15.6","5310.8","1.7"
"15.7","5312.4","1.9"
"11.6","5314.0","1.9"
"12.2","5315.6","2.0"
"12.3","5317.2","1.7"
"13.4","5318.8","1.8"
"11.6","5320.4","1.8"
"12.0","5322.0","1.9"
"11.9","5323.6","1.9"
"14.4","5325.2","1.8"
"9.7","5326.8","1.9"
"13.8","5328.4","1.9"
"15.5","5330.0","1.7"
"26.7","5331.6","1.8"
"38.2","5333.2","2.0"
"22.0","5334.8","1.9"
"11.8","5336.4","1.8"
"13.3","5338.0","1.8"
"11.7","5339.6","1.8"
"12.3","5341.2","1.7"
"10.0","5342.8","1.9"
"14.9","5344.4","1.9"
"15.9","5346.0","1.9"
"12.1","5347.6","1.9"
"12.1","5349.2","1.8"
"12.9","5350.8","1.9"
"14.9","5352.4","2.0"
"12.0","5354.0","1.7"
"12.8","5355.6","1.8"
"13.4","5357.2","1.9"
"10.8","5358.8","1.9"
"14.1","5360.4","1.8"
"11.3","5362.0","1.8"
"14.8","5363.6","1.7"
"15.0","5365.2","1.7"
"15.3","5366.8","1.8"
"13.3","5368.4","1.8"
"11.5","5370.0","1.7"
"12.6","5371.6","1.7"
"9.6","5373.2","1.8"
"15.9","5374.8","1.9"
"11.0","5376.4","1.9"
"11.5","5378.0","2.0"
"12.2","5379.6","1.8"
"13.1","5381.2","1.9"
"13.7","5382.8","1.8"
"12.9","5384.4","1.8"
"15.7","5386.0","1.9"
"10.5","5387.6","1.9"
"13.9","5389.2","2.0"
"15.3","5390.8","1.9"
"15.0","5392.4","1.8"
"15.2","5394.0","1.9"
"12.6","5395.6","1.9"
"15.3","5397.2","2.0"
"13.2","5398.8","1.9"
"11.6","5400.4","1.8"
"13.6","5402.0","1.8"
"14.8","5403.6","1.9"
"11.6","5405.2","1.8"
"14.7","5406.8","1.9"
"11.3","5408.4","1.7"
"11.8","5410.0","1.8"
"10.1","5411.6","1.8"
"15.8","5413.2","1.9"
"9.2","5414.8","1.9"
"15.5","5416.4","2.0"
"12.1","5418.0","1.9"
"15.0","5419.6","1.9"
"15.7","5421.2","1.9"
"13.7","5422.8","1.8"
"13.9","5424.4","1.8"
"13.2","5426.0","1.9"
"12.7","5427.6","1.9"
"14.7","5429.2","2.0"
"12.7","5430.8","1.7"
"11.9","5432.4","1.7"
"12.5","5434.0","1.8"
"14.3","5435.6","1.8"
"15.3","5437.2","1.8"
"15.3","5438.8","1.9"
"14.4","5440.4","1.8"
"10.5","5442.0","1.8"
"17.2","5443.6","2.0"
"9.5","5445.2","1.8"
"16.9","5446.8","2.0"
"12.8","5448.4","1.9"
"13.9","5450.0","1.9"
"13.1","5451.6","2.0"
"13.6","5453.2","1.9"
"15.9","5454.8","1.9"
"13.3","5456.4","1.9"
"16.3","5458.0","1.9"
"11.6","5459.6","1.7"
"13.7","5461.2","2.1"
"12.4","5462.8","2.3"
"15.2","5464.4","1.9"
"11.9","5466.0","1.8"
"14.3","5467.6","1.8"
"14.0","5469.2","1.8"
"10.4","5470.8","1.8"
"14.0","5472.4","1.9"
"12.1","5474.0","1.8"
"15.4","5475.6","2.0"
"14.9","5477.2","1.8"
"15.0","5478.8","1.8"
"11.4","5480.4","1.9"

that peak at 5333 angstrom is [O III]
